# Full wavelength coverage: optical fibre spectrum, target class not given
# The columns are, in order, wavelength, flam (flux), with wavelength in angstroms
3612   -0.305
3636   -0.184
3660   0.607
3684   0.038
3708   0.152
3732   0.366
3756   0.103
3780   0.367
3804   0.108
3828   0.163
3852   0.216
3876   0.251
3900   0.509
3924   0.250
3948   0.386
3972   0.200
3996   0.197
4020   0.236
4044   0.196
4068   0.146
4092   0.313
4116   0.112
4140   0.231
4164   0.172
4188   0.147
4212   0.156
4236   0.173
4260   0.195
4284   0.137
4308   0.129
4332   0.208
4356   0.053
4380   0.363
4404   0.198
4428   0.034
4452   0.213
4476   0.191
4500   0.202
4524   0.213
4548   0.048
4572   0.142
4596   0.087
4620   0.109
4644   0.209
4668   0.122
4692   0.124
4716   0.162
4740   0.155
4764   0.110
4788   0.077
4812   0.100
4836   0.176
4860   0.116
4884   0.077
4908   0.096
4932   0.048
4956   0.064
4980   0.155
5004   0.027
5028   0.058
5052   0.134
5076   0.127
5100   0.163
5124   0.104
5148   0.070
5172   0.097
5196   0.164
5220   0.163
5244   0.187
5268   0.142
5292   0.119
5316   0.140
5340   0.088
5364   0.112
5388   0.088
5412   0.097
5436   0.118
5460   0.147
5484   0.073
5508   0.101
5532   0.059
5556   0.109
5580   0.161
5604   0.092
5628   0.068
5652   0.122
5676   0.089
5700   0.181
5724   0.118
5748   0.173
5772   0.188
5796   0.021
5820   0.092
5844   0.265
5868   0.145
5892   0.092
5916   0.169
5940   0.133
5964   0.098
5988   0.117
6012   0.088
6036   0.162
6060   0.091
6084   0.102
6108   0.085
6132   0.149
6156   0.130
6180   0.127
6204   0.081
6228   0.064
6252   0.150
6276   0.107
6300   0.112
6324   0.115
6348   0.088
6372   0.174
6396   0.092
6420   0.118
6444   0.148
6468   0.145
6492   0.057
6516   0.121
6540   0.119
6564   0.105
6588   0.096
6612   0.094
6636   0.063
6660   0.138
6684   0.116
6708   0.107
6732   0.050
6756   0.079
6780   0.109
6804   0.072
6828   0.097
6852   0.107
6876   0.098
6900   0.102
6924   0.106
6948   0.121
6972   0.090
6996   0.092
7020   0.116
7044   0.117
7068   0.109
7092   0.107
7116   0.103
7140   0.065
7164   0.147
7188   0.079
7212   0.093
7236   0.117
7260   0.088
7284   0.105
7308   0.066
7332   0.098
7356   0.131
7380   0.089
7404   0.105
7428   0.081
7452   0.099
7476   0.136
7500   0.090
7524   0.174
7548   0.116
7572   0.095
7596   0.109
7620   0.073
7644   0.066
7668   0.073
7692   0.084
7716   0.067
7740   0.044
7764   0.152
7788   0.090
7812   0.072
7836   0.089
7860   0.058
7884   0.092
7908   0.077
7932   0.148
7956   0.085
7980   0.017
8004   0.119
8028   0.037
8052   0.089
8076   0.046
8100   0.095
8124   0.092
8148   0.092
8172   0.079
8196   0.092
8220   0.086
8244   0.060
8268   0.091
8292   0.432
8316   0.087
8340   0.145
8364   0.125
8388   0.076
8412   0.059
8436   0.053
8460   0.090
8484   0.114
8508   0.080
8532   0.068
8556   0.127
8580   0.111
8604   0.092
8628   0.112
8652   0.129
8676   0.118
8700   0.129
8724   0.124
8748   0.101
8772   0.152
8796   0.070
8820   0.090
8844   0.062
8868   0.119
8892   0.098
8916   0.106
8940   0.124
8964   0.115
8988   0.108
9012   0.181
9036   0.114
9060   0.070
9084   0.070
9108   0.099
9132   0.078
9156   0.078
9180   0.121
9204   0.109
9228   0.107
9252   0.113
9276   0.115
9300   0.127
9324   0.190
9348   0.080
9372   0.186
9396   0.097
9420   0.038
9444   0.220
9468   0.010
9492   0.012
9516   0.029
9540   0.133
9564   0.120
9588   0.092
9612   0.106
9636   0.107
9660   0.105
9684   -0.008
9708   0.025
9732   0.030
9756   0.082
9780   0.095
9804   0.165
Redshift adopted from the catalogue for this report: 1.22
